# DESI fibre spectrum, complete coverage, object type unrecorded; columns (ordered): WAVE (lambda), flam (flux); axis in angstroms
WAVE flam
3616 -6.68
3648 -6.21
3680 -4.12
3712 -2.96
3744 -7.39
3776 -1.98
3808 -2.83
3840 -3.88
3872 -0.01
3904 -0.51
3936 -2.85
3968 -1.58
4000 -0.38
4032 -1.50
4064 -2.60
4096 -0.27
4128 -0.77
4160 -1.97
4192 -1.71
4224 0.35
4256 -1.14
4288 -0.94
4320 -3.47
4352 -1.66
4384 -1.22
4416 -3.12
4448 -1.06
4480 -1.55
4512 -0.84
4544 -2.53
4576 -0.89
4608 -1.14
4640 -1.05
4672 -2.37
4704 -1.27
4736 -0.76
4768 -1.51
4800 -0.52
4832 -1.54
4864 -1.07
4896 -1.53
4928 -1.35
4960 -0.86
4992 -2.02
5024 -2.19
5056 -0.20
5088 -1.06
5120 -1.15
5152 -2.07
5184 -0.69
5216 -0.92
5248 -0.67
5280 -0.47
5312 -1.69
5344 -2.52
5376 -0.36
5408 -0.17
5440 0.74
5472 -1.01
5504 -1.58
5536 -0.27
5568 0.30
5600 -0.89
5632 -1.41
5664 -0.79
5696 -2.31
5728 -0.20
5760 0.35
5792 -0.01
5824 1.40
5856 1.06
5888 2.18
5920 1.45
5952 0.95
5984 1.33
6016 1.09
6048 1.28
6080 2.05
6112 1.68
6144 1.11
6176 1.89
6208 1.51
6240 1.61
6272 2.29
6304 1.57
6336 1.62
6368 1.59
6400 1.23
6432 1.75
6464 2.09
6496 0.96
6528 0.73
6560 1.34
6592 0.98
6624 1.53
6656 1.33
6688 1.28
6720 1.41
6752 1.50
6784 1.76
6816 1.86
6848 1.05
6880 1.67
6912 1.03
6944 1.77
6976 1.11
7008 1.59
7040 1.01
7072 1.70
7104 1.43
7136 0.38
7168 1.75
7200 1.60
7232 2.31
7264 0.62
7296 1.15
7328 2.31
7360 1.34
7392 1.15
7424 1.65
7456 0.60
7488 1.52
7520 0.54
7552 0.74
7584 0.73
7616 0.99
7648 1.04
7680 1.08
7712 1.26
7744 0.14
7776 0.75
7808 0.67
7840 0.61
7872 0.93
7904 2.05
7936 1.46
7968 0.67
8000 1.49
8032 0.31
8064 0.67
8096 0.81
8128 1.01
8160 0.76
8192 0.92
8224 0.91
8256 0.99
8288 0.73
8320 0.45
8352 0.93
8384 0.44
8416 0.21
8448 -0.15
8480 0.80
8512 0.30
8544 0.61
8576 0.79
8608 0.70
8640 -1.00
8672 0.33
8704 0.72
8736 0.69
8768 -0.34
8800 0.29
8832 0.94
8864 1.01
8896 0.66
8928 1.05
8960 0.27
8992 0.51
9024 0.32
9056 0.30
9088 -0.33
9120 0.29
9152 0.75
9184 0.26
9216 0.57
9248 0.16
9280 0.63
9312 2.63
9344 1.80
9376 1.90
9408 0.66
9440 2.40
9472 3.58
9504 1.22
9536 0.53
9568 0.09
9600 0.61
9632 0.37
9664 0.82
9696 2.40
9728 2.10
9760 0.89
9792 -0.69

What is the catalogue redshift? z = 0.51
